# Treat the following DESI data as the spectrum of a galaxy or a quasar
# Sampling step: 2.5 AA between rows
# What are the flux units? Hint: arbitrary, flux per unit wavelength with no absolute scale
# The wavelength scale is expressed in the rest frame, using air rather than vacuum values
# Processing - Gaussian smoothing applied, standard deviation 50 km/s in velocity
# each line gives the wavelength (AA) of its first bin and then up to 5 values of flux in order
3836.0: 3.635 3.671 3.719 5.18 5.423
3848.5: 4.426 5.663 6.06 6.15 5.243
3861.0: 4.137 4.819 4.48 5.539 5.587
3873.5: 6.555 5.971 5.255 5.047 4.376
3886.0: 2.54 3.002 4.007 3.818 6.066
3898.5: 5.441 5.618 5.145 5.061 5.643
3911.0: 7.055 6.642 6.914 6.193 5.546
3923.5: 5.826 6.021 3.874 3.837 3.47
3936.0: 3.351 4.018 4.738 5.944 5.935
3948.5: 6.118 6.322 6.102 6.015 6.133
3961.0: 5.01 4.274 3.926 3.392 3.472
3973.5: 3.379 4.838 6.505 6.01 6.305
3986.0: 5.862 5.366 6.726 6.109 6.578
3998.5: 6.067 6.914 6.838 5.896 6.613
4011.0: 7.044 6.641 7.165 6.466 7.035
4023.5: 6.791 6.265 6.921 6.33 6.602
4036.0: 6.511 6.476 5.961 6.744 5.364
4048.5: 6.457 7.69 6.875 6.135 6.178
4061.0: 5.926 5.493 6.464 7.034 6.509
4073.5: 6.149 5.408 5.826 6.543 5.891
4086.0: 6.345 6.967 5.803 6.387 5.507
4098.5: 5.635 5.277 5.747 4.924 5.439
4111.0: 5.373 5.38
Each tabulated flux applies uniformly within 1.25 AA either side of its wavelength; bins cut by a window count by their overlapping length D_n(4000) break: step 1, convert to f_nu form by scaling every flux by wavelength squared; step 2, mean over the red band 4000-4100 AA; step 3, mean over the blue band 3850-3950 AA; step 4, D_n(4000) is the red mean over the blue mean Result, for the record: 1.33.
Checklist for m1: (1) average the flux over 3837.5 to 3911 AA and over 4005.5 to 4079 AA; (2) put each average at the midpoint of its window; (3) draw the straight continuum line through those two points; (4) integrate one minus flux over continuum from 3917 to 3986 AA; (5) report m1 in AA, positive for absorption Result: 7.0 AA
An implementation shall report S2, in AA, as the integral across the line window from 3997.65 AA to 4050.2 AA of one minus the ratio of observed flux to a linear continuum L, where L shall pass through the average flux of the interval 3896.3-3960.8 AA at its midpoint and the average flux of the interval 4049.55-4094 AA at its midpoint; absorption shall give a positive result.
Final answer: -4.5 AA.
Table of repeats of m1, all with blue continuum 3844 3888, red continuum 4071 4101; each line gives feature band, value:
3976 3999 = -2.0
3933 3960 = 0.5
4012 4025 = -2.4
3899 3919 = -2.7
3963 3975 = 4.0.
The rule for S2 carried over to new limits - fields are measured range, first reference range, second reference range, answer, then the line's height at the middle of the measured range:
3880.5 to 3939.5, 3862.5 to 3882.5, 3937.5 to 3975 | 3.1 AA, 5.22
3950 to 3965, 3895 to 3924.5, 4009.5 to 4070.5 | 1.3 AA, 6.15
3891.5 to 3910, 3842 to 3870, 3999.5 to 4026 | 1.3 AA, 5.62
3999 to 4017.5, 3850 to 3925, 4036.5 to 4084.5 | -2.2 AA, 5.99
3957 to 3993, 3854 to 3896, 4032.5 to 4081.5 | 3.5 AA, 5.65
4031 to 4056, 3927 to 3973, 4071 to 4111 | -4.6 AA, 5.49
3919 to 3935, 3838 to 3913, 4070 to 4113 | 1.3 AA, 5.24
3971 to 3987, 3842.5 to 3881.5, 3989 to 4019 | 2.6 AA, 6.35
